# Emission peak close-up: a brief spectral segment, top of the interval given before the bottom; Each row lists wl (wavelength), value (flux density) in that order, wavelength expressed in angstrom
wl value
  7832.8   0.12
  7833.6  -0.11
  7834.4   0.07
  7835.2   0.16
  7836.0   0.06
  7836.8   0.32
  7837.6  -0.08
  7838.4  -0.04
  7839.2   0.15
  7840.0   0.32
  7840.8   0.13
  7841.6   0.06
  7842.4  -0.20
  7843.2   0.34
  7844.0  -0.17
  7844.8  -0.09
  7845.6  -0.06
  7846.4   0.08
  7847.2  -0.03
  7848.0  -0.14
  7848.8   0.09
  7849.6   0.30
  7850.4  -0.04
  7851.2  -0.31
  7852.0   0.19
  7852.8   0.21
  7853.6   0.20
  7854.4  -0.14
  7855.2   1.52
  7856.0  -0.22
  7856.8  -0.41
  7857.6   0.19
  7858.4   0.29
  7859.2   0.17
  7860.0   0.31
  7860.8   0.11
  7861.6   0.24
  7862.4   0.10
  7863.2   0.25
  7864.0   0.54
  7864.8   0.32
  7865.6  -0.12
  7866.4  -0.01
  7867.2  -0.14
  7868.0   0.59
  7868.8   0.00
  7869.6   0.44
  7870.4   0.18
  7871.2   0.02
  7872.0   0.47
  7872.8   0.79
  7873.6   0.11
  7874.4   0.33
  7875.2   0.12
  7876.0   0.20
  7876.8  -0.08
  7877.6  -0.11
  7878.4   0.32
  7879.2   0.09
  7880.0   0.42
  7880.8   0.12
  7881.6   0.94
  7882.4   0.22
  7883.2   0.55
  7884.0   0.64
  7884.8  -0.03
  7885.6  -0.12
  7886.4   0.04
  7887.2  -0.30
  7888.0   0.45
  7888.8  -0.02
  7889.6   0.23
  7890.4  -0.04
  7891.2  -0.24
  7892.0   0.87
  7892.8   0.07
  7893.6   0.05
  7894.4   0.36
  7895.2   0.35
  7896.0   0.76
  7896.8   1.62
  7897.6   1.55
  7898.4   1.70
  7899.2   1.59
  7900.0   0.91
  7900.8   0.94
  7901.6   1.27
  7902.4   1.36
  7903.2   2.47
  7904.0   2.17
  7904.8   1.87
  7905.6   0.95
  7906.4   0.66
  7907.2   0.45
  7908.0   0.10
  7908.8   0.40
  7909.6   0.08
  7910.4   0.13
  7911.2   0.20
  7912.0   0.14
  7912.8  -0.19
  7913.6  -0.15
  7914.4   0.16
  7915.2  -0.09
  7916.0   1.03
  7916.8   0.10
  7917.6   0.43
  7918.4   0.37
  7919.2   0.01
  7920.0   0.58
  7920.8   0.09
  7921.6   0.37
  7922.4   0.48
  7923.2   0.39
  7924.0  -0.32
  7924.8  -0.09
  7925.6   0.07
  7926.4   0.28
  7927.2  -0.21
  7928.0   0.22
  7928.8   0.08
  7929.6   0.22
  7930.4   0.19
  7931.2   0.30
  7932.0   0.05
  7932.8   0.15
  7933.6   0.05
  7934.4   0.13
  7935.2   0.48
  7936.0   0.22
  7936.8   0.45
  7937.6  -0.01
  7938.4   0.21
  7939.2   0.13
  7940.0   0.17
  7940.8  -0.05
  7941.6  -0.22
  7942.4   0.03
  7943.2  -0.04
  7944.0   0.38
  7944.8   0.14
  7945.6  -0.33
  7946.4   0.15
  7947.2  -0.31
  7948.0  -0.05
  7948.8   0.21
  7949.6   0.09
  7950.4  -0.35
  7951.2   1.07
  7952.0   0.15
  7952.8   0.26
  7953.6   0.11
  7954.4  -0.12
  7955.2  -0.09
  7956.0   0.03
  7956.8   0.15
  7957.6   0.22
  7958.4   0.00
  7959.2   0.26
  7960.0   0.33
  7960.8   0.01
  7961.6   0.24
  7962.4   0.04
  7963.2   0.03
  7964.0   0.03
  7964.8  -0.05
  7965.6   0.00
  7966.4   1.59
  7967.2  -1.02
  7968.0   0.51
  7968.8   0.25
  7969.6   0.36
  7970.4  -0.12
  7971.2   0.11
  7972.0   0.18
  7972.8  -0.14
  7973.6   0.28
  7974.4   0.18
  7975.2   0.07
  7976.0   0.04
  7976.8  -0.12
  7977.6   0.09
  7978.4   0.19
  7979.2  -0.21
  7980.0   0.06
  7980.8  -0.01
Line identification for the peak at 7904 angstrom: [O II]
